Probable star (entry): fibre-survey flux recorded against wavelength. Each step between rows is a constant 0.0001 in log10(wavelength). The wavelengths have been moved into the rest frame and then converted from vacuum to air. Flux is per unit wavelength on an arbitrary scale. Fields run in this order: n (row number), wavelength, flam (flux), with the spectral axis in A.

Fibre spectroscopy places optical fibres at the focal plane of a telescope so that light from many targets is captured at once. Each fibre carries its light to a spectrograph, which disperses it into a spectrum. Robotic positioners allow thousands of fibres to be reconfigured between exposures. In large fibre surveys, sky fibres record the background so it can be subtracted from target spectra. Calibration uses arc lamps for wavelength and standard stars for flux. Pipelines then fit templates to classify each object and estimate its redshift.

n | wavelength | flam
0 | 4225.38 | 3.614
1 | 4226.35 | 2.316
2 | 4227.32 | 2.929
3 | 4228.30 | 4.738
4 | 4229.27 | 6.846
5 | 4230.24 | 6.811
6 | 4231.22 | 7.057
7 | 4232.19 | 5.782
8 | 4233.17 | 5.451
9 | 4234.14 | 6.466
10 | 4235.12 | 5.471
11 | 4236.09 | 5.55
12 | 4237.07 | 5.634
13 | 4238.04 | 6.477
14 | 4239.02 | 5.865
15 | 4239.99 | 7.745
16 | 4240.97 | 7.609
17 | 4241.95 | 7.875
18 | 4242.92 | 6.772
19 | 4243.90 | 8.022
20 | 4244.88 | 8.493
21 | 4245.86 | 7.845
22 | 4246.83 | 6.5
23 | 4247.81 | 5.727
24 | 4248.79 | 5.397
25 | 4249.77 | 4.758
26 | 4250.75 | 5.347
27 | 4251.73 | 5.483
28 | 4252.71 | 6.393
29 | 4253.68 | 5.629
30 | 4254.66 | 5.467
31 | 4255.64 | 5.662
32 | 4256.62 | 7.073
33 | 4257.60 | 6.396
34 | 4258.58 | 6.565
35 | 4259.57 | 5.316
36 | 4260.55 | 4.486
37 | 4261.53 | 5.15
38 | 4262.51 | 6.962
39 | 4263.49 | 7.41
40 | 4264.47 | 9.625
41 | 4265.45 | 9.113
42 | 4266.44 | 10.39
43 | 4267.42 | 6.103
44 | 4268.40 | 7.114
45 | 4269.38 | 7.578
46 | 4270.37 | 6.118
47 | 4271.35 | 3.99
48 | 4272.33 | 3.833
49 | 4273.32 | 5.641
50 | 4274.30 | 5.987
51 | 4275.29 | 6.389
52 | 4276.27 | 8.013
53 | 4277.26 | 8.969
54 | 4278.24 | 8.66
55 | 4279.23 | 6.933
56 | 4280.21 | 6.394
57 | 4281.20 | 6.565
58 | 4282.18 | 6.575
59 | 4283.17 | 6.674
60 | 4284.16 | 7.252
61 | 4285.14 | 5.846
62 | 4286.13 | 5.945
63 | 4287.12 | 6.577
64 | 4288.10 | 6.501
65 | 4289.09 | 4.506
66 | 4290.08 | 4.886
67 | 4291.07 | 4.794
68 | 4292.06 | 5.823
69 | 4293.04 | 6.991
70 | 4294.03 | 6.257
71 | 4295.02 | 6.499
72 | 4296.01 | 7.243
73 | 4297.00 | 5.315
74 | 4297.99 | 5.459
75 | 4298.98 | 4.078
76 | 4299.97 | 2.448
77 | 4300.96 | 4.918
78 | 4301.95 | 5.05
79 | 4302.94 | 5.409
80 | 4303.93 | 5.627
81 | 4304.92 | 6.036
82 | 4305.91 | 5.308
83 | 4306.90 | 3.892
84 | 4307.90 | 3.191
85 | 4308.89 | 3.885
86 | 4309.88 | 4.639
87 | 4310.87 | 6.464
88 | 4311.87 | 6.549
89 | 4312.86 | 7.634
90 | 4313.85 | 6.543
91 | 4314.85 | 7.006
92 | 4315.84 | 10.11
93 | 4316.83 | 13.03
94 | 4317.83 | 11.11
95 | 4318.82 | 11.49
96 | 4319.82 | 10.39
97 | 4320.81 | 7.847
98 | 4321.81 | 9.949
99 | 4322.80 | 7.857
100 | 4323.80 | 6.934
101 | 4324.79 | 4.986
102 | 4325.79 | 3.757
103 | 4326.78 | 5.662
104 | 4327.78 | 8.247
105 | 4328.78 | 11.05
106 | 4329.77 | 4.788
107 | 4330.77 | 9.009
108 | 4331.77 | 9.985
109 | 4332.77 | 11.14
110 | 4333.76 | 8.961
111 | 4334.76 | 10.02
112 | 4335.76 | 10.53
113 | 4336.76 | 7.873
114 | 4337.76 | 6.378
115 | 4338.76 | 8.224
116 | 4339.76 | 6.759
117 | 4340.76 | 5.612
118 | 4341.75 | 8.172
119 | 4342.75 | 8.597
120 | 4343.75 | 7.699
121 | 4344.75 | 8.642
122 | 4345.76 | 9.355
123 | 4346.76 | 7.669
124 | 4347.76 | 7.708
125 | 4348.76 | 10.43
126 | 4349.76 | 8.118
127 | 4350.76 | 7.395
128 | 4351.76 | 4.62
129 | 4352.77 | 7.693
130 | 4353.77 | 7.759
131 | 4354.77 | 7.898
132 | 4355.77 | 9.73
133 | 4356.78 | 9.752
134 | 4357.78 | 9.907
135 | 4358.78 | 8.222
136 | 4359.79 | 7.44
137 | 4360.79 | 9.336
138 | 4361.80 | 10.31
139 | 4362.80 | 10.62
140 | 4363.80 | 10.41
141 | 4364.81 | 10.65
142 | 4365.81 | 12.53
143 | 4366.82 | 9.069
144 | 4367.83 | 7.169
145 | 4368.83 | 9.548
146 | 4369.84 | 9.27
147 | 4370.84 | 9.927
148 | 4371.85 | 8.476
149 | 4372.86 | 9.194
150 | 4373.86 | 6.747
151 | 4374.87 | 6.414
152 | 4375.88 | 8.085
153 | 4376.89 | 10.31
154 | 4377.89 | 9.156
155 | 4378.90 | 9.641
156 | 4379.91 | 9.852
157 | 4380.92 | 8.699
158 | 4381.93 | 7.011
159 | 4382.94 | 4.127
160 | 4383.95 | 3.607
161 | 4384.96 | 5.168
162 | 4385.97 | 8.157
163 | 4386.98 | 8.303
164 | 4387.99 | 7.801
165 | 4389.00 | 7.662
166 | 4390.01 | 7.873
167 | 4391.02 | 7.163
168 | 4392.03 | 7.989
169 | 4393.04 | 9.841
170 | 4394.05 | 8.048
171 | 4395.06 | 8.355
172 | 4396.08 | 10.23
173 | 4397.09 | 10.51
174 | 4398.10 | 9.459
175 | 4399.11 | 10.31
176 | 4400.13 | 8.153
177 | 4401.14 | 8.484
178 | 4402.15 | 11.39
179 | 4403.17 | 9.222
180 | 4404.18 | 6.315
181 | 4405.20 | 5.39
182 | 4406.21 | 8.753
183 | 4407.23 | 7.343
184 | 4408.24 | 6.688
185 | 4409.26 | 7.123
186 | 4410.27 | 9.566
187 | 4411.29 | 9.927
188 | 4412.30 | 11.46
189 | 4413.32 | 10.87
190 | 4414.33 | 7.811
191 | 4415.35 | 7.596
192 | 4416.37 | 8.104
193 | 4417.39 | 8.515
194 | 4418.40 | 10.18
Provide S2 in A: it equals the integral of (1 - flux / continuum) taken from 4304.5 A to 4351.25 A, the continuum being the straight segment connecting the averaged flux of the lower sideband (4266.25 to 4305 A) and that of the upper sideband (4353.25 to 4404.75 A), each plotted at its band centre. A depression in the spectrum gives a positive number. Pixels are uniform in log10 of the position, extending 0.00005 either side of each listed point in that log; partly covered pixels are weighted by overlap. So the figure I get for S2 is -3.5 A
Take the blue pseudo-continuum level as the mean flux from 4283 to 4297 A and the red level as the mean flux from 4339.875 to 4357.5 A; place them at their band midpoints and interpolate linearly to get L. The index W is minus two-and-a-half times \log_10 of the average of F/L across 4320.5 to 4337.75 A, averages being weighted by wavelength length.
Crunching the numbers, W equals -0.10 mag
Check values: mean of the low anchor 6.09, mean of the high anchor 8.05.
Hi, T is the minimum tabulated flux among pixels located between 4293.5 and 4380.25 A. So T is 2.448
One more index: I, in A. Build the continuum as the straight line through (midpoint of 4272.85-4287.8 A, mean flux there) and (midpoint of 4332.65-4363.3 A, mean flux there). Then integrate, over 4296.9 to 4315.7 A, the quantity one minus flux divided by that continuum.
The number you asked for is 5.4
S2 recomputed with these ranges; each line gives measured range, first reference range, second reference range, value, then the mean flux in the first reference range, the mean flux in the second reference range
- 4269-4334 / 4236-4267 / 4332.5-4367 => 8.5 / 6.66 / 8.7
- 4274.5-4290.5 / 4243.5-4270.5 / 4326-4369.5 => 1.2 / 6.65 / 8.59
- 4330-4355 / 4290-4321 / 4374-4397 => -3.9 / 6.45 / 7.91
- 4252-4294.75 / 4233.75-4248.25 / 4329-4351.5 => 4.8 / 6.81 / 8.32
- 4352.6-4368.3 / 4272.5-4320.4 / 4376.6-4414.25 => -3.3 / 6.48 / 8.36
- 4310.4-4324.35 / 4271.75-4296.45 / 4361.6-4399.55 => -3.2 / 6.38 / 8.61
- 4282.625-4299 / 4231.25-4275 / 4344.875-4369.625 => 3.0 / 6.42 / 8.89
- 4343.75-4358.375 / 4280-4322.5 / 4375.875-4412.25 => -1.7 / 6.49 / 8.26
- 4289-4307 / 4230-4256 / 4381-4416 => 4.2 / 6.34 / 8.18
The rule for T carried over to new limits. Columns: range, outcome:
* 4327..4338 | 4.788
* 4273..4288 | 5.641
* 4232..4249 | 5.397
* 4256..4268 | 4.486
